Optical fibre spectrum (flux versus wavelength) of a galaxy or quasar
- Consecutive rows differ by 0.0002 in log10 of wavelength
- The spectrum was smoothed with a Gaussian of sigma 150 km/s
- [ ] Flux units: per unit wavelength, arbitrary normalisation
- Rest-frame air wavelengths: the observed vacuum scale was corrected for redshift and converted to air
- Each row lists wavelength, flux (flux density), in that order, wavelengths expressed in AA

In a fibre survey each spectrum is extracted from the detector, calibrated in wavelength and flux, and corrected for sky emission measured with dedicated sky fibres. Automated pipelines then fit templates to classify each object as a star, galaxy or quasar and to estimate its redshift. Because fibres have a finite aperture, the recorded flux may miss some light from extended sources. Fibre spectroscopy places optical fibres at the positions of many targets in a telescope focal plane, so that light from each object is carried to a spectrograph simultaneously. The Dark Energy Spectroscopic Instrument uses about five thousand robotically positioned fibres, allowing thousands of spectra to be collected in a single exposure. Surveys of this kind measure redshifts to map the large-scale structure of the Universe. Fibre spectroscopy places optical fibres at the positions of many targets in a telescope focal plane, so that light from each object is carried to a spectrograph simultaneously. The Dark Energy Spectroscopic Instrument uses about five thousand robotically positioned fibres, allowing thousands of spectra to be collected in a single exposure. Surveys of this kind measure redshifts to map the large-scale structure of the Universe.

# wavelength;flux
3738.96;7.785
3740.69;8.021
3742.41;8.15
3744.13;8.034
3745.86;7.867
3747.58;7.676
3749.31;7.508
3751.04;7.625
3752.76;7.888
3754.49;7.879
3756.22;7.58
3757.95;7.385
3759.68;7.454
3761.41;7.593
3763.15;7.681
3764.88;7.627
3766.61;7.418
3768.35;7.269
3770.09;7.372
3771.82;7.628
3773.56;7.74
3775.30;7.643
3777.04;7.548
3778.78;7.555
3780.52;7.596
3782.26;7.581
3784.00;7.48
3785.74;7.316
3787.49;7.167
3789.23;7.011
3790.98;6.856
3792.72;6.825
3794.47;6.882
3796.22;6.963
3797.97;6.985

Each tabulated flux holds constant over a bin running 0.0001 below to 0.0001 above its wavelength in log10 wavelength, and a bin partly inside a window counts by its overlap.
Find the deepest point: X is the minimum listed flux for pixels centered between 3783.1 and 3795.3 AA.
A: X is 6.825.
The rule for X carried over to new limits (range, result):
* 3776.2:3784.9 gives 7.48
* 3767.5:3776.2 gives 7.269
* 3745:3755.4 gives 7.508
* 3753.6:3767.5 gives 7.385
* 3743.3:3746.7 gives 7.867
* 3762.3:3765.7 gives 7.627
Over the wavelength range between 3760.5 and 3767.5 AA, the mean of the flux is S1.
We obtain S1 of 7.57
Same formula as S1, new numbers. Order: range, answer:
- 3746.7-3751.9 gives 7.61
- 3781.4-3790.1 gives 7.31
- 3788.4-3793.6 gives 6.89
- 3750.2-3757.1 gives 7.75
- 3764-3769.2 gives 7.44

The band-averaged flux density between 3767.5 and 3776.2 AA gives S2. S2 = 7.53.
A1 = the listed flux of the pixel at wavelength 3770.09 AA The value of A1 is 7.372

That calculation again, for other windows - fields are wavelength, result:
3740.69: 8.021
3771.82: 7.628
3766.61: 7.418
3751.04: 7.625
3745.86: 7.867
